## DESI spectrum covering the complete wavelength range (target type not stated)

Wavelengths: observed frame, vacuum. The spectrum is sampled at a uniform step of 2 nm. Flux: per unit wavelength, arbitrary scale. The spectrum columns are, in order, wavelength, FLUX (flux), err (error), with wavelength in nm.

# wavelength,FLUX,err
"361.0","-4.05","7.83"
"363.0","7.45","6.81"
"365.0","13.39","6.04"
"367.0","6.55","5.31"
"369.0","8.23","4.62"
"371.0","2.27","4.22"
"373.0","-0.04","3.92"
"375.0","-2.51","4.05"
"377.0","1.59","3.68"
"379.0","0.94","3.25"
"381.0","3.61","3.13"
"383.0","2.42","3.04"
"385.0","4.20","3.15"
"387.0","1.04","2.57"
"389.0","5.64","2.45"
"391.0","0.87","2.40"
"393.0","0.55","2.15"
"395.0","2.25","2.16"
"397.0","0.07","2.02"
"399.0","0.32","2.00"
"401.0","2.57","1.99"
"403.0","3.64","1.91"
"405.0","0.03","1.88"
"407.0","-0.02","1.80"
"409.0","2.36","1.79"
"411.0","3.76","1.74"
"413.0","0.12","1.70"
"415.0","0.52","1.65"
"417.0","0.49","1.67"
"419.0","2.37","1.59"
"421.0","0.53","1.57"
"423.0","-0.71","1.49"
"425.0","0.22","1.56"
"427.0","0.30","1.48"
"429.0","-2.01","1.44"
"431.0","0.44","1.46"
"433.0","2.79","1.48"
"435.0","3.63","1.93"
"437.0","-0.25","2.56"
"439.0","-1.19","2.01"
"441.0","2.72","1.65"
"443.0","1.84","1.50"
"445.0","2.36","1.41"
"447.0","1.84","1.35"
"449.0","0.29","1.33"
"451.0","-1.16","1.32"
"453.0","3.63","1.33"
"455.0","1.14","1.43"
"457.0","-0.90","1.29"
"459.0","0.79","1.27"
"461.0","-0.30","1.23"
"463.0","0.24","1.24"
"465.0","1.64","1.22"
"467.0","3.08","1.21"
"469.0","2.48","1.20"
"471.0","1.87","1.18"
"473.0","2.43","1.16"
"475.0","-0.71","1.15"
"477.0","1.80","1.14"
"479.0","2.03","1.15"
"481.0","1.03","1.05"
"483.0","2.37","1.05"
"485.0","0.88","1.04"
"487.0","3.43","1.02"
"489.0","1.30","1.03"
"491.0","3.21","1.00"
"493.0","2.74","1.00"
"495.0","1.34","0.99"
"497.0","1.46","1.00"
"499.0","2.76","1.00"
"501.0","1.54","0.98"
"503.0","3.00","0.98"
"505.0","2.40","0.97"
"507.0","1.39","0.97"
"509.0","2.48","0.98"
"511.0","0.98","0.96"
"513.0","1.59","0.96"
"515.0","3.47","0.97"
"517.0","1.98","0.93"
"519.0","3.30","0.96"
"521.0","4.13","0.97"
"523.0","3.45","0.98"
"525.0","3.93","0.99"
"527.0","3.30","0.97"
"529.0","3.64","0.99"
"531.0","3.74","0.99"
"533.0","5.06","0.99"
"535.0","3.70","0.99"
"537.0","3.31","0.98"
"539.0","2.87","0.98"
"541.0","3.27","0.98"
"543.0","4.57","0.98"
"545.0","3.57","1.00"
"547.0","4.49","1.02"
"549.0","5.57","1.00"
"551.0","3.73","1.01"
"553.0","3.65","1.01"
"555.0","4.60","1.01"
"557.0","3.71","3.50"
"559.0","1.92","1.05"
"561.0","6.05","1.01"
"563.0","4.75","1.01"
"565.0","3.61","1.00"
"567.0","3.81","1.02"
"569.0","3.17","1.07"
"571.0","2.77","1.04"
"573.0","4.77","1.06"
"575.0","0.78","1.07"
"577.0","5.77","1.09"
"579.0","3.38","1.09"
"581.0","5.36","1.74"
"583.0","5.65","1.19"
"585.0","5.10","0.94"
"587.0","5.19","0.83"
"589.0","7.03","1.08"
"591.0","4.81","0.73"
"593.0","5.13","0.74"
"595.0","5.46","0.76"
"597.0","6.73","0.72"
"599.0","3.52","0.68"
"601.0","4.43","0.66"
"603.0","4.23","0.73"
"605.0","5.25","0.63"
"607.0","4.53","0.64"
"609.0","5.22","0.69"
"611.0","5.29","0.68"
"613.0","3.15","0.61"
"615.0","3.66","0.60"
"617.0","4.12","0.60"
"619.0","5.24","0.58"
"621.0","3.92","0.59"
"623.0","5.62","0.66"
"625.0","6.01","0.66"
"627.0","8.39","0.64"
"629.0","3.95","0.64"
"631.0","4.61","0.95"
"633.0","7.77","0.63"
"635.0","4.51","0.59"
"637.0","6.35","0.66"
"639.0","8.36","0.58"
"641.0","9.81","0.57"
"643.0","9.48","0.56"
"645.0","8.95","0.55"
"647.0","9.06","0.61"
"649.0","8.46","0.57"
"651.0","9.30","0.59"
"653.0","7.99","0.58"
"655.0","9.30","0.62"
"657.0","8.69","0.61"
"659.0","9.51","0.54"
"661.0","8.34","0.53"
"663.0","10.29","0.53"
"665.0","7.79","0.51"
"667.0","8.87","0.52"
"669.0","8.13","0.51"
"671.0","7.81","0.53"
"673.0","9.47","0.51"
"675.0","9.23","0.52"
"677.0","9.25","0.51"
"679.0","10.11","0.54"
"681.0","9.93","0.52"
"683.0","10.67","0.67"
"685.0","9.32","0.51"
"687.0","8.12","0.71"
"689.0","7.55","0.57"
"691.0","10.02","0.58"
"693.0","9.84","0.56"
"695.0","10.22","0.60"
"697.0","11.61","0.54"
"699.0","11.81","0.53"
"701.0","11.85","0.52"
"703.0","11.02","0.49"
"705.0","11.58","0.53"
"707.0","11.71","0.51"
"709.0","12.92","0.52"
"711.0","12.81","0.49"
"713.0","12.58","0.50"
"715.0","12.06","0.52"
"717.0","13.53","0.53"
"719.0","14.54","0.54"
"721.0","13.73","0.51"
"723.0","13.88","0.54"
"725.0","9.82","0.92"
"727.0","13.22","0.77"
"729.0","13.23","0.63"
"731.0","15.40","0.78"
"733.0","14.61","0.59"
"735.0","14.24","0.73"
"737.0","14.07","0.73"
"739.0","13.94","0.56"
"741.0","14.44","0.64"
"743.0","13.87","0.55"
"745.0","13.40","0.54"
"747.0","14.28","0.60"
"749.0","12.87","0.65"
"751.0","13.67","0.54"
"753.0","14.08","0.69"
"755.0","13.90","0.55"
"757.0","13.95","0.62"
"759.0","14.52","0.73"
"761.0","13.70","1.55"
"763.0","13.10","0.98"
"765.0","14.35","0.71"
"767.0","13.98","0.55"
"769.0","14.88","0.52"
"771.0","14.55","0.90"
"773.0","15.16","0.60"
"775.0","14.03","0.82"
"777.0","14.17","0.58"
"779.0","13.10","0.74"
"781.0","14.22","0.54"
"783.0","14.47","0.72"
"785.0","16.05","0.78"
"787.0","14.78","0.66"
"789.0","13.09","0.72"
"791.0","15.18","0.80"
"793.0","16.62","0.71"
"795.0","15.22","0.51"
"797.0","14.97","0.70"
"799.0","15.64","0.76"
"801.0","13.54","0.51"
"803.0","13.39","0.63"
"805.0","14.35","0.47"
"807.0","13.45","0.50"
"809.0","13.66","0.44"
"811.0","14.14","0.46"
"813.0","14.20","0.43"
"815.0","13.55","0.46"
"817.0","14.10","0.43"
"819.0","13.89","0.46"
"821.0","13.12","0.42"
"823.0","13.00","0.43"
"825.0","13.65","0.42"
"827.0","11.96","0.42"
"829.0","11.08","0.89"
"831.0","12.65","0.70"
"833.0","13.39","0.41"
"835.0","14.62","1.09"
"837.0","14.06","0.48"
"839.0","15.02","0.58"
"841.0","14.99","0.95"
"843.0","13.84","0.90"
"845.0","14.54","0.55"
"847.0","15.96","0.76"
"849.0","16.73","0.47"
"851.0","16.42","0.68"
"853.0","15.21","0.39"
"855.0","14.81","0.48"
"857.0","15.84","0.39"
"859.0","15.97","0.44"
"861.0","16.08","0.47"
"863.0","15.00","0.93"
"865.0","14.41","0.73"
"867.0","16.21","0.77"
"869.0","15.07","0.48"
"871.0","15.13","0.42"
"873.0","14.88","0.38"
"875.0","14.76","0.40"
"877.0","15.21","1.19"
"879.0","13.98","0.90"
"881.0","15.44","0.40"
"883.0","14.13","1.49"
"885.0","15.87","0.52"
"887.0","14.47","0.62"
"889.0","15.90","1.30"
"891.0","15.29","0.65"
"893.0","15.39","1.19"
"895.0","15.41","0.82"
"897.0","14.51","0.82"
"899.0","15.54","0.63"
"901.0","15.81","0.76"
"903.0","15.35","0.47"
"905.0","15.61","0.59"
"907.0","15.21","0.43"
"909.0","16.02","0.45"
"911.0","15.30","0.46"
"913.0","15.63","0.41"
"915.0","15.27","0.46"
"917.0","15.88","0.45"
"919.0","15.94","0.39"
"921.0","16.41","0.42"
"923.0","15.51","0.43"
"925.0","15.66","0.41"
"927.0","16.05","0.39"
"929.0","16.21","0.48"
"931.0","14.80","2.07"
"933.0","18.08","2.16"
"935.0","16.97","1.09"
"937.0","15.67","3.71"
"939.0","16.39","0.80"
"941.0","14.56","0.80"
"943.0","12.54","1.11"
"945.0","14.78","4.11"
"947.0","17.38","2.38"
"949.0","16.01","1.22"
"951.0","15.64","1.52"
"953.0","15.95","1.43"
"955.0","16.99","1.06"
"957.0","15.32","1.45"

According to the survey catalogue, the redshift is 0.60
